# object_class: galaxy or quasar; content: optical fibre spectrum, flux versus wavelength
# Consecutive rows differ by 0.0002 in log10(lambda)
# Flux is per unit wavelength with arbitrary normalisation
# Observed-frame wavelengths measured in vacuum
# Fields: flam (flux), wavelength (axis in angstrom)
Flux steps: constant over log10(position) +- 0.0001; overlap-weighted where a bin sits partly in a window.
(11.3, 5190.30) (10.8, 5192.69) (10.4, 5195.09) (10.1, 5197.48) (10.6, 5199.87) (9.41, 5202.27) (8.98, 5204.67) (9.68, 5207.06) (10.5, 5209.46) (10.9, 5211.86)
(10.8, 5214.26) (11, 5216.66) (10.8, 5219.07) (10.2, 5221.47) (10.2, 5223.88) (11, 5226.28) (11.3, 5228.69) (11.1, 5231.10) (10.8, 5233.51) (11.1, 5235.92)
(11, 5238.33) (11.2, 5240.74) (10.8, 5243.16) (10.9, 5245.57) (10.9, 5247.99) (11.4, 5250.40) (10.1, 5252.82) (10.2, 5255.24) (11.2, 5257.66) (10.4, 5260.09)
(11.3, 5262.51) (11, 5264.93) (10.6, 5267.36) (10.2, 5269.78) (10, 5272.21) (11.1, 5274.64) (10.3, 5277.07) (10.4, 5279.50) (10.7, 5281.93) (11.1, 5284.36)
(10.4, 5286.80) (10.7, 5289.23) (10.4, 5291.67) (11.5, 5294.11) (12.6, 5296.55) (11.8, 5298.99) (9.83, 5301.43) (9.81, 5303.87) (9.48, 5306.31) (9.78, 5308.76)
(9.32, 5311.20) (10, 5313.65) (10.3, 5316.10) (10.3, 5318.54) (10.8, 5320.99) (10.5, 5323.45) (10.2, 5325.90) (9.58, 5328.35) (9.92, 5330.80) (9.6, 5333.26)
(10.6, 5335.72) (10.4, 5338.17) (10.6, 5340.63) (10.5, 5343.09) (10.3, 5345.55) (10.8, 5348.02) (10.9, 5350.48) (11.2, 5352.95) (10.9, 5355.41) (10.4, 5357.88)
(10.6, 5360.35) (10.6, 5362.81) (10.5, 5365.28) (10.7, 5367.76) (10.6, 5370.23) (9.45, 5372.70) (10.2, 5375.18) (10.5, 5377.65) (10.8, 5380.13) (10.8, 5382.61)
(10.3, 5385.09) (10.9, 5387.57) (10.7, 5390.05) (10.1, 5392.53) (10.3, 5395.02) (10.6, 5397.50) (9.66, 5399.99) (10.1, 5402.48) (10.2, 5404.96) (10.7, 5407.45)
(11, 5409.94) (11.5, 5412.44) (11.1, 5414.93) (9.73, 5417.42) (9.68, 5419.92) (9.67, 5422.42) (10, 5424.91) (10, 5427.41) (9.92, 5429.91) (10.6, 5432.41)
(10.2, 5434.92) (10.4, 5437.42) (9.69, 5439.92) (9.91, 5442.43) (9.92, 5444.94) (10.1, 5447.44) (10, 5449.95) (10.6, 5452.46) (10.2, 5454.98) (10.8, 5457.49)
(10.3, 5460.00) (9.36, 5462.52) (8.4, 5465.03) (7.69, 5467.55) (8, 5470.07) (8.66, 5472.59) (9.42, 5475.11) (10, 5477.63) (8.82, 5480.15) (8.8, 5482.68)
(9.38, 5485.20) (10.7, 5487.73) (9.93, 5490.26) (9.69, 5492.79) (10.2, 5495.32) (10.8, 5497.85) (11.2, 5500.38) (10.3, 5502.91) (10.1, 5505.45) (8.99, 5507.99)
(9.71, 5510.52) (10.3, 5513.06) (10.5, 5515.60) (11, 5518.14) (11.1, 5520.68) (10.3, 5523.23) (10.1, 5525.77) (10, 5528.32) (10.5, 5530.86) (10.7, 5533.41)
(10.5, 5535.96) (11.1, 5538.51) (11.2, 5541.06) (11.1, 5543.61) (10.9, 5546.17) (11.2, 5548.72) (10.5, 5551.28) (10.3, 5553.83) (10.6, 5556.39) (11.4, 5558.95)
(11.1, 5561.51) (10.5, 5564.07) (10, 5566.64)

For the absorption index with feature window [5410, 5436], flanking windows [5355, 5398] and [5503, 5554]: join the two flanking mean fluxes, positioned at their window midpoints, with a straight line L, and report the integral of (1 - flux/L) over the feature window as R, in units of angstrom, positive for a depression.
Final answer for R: 0.5 angstrom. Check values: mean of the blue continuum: 10.5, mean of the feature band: 10.3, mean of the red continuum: 10.5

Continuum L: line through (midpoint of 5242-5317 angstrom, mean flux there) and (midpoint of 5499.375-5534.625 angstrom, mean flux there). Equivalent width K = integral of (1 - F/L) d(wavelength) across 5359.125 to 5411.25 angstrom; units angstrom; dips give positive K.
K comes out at 0.18 angstrom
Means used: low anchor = 10.6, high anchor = 10.3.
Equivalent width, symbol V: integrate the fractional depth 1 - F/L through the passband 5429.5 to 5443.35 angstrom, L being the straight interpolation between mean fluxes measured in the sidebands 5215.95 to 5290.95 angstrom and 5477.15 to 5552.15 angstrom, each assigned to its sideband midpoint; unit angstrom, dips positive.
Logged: 0.4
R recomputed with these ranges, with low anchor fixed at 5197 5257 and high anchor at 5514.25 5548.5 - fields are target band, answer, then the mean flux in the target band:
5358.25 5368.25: 0.1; 10.6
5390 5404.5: 0.6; 10.2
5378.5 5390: 0.0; 10.7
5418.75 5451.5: 2.0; 10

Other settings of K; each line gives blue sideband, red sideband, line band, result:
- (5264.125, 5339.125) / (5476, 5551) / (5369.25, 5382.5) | 0.0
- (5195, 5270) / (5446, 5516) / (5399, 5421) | -0.9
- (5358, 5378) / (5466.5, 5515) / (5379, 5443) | -1.3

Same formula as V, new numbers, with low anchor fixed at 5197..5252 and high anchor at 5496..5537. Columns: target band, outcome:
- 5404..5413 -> -0.3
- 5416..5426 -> 0.6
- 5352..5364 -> -0.2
